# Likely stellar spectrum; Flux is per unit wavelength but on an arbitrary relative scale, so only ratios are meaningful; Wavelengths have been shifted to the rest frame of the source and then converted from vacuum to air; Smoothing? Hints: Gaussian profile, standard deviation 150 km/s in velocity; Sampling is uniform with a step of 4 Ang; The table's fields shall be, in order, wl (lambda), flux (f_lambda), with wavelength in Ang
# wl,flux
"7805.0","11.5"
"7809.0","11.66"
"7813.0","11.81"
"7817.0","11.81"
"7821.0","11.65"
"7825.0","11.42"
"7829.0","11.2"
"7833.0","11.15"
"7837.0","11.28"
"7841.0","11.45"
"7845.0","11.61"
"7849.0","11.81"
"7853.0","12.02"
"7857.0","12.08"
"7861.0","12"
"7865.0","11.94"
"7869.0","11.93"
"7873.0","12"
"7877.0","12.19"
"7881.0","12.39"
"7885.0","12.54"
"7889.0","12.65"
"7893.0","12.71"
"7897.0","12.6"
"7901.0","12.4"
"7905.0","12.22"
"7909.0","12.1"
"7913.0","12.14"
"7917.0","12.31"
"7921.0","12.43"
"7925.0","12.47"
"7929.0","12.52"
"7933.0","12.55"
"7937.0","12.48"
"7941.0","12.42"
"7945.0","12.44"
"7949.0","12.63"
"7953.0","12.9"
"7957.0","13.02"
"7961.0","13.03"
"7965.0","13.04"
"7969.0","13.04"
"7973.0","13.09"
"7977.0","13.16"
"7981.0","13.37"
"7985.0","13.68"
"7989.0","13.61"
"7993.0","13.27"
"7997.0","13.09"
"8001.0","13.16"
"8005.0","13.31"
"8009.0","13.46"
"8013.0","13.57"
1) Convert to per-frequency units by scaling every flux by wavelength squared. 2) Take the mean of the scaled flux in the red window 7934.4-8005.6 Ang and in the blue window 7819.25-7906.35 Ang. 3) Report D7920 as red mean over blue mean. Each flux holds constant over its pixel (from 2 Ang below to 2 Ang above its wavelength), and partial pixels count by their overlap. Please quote 1.12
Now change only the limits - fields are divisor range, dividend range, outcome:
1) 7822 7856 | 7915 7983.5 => 1.14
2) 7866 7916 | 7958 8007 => 1.10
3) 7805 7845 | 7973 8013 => 1.21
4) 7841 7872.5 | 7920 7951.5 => 1.07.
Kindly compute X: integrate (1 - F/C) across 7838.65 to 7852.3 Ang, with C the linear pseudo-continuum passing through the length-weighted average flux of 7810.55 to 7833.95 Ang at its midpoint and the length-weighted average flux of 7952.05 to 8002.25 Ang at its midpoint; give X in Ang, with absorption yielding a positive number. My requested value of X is 0.1 Ang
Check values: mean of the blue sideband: 11.5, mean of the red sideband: 13.2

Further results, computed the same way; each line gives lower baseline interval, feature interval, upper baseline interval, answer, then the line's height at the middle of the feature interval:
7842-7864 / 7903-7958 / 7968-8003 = 1.0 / 12.7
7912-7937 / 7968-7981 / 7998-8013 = -0.2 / 13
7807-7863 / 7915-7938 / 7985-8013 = 0.3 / 12.6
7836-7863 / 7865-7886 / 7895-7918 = -0.3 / 12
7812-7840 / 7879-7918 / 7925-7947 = -0.9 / 12.1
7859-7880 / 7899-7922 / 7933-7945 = 0.1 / 12.3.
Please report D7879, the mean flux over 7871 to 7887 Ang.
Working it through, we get 12.3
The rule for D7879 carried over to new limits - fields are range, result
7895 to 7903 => 12.5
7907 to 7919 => 12.2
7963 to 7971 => 13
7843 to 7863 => 11.9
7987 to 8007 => 13.3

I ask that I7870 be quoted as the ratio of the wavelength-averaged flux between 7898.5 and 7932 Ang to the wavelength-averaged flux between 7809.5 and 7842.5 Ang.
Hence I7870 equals 1.1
